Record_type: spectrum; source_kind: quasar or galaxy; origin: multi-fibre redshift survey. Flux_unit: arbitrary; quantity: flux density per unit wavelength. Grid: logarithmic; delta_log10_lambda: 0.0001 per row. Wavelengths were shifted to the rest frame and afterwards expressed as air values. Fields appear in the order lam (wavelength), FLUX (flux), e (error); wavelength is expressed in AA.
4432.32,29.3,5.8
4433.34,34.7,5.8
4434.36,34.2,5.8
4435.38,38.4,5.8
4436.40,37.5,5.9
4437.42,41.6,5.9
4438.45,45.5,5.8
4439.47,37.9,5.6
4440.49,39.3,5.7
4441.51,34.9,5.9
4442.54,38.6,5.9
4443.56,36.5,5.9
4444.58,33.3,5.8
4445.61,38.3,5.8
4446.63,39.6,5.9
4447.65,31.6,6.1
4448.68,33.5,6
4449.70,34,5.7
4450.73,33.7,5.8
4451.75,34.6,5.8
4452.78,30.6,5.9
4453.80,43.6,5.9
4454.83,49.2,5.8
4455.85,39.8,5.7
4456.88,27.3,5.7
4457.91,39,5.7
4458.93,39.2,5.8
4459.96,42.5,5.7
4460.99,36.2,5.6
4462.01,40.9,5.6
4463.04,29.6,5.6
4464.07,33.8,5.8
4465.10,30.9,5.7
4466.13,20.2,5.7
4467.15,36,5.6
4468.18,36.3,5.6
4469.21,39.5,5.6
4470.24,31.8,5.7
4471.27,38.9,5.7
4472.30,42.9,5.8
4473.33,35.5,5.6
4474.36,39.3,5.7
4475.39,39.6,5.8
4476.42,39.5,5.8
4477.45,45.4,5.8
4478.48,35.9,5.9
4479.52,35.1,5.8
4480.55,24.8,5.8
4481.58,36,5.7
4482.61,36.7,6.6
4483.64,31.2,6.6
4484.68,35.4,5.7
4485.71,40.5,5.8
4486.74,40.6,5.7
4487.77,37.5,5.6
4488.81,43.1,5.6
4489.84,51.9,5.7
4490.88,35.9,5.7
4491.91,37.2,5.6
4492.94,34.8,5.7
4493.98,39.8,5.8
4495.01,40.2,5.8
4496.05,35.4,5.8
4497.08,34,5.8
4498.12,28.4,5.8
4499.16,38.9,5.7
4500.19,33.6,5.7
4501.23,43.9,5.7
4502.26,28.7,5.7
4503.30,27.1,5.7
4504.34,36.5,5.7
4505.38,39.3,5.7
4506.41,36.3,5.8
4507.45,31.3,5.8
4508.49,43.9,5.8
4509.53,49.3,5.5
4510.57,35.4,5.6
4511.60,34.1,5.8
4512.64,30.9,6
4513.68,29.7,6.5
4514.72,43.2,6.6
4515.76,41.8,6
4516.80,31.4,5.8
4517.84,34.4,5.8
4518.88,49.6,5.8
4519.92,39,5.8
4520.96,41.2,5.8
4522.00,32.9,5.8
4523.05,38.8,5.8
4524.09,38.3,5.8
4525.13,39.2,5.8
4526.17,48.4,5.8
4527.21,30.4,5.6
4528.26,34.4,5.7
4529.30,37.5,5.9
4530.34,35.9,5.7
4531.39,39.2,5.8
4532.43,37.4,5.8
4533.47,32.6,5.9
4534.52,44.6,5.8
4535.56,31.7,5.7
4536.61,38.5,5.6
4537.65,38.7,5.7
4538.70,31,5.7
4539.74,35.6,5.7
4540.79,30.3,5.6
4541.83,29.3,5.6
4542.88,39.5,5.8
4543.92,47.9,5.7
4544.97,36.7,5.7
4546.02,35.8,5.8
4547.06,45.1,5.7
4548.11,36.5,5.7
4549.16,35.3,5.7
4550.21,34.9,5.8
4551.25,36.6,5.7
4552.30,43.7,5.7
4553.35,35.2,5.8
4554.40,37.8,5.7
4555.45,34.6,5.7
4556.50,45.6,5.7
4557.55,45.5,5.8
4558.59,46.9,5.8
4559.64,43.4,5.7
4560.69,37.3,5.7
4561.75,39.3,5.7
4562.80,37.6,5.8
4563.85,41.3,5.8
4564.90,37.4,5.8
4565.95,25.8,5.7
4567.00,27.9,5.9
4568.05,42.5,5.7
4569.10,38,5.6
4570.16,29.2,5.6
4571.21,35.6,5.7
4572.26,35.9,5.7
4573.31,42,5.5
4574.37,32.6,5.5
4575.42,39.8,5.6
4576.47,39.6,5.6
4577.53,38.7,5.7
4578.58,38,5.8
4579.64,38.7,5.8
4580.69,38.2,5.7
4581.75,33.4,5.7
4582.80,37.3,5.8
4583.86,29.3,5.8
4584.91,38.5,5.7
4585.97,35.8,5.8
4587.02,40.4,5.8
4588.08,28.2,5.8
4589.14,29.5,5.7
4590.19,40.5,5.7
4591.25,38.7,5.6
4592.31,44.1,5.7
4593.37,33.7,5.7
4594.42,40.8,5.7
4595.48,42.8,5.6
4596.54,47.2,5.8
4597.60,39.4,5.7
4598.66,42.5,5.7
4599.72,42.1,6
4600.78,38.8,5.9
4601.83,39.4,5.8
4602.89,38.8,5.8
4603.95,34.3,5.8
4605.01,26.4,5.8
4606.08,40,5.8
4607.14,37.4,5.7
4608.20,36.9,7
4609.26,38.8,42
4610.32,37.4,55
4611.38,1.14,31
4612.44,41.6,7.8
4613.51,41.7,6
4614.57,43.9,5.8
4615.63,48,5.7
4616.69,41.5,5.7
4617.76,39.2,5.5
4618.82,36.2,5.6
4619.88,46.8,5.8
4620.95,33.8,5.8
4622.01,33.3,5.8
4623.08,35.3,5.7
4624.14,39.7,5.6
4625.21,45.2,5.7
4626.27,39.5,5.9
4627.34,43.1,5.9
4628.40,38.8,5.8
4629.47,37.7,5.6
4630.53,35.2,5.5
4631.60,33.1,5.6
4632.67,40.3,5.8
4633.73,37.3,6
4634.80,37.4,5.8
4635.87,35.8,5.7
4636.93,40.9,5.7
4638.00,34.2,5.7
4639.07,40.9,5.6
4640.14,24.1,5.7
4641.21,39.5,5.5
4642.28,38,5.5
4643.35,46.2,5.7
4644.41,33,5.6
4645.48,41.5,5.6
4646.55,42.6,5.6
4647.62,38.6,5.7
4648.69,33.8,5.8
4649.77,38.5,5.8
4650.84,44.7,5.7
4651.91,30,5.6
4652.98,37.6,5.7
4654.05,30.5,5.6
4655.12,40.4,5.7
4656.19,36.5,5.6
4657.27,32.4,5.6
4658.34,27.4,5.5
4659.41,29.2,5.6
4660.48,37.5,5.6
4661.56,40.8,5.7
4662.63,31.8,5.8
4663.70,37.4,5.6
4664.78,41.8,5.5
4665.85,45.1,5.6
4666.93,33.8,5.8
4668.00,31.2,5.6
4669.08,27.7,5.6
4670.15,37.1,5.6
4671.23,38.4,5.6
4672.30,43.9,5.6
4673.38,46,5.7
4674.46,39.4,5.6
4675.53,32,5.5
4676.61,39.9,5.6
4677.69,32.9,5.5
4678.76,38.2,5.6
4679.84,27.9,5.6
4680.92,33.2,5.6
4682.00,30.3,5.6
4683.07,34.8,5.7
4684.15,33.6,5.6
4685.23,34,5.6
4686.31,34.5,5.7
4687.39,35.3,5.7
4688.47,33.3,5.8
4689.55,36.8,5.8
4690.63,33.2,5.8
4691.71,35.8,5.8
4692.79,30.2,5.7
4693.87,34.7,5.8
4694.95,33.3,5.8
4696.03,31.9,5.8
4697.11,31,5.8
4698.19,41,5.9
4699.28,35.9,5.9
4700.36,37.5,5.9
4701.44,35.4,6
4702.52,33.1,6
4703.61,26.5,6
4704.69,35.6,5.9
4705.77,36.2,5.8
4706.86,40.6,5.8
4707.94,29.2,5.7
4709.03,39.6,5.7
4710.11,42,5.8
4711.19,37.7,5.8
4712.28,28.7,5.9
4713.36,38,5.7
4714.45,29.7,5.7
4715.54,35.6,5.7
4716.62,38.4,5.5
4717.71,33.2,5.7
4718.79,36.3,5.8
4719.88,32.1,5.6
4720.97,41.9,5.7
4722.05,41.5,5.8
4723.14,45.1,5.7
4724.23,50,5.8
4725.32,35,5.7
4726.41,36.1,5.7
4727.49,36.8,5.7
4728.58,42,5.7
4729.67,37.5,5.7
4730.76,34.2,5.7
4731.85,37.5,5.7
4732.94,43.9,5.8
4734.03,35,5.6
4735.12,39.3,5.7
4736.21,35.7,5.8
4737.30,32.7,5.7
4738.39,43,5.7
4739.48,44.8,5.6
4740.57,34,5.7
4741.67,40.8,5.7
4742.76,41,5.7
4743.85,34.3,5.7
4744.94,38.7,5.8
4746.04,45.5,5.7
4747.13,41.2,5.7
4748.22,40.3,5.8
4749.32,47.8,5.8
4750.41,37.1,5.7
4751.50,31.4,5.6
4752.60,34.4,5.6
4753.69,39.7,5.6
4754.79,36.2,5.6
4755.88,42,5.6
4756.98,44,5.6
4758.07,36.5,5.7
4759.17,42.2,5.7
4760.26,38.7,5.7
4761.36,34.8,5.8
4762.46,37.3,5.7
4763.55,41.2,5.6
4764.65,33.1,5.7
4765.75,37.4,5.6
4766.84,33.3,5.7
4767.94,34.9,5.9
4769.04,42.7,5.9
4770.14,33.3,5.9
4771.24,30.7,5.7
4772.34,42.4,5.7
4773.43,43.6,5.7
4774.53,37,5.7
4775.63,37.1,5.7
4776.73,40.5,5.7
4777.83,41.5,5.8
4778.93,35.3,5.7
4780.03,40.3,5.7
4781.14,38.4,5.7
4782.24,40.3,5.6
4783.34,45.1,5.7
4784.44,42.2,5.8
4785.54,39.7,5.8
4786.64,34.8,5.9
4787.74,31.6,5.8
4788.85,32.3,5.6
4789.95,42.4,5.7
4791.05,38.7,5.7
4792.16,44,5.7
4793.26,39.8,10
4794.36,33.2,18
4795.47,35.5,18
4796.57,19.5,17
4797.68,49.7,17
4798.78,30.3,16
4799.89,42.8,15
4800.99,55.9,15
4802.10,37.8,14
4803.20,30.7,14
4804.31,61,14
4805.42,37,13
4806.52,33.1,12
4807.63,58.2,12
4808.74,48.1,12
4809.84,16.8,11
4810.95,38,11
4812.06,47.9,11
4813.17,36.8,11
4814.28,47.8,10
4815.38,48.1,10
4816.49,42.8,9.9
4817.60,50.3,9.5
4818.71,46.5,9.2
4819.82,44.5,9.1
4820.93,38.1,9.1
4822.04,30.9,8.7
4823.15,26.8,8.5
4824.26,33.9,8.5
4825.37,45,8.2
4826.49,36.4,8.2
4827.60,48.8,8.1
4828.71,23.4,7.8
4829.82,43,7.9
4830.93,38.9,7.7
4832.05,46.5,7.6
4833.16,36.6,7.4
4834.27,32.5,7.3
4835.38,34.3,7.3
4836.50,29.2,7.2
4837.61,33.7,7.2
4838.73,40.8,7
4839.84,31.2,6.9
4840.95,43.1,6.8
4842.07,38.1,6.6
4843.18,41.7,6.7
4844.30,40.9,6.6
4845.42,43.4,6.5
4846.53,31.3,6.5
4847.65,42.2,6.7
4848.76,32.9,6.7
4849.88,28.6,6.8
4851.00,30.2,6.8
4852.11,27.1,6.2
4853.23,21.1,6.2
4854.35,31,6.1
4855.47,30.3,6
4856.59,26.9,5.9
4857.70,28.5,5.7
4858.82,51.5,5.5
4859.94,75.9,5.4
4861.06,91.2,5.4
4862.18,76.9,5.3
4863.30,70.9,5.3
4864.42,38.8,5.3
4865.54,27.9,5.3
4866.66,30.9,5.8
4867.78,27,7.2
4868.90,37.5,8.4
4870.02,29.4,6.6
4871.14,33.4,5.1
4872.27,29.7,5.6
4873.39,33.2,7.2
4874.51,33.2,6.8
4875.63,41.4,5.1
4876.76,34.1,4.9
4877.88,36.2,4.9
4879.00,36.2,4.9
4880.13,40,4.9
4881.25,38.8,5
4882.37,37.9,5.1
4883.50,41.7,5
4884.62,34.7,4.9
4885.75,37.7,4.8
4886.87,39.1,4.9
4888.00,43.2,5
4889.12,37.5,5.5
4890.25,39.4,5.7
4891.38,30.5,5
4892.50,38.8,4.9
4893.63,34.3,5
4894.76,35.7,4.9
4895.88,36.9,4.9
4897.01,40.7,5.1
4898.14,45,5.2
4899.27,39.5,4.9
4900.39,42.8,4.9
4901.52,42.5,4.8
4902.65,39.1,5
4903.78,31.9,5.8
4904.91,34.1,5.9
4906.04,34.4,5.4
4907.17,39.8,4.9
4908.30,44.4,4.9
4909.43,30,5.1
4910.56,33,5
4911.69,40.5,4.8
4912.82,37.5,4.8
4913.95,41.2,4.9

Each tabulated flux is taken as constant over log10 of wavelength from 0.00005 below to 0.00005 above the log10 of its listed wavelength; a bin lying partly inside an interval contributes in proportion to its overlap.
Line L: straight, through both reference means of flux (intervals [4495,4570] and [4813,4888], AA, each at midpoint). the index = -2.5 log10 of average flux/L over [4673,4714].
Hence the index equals 0.10 mag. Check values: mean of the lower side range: 37.3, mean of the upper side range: 39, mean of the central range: 34.9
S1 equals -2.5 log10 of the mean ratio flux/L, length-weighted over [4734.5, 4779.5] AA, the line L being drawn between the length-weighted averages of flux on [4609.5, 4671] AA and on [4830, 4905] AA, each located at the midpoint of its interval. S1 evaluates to -0.020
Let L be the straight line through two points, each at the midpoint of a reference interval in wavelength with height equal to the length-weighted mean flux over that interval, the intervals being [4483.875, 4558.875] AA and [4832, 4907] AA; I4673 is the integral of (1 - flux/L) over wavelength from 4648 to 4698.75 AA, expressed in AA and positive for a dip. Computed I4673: 3.5 AA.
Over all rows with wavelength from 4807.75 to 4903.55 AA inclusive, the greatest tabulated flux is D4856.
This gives 91.2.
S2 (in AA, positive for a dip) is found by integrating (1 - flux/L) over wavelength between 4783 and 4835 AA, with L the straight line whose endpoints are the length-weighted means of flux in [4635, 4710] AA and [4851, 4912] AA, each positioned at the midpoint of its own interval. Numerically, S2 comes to -2.5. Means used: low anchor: 35.8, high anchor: 38.9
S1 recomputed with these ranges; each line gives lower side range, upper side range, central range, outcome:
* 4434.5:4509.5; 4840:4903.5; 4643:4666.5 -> 0.02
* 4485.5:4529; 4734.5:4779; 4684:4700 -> 0.12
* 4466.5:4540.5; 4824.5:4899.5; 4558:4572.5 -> 0.01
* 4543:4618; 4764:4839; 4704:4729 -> 0.03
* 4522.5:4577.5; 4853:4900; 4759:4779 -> 0.04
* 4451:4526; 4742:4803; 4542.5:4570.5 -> -0.03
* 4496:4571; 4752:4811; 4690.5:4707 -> 0.11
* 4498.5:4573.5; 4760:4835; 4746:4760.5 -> -0.02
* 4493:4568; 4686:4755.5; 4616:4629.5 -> -0.06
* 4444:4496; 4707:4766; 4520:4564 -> -0.03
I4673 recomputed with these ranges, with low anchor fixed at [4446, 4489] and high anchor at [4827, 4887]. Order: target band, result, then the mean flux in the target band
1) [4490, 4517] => 0.1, 36.5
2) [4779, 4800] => 0.2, 37.7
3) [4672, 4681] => 0.1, 37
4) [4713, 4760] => -1.0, 38.7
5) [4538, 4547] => 0.1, 36.3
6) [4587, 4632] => -0.9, 38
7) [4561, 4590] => 0.8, 36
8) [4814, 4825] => -0.7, 40.9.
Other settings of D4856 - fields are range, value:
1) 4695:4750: 50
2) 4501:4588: 49.6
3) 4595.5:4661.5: 48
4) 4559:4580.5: 43.4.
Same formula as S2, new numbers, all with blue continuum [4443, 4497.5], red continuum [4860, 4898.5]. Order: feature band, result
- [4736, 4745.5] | 0.2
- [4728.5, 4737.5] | 0.4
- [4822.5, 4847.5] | 1.7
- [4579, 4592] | 0.7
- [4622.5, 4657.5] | 0.6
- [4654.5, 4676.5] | 1.1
